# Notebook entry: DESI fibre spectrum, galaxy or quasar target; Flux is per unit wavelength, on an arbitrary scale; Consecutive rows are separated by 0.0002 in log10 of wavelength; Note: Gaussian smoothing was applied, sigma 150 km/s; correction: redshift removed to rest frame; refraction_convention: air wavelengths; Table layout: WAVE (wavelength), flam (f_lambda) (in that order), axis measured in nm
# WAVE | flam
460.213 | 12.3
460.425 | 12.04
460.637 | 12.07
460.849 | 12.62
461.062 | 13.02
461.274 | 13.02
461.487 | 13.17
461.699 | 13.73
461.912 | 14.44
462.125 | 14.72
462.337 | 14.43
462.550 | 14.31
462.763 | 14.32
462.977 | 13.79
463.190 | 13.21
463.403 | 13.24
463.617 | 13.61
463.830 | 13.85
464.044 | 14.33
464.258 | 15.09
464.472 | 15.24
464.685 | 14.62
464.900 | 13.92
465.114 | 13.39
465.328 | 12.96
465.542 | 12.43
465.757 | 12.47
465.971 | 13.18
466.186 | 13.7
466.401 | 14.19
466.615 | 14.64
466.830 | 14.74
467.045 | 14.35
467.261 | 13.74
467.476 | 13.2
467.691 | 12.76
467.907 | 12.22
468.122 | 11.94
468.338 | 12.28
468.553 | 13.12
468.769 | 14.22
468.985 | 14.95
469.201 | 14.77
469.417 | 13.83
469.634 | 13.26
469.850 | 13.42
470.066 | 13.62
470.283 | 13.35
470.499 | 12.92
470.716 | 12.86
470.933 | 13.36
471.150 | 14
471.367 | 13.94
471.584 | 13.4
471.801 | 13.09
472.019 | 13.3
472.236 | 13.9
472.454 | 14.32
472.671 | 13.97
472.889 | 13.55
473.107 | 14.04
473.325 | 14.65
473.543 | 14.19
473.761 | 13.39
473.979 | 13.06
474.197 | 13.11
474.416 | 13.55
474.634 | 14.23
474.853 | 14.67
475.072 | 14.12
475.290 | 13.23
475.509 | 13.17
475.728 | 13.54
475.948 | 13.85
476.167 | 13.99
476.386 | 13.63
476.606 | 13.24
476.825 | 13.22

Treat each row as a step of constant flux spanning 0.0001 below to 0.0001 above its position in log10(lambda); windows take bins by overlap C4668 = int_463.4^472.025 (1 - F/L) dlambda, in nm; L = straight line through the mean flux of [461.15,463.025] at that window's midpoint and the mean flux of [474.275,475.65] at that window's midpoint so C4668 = 0.189 nm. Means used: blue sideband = 14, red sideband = 13.8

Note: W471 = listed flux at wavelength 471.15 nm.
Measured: 14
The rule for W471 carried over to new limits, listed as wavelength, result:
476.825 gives 13.22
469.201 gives 14.77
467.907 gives 12.22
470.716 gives 12.86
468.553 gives 13.12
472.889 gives 13.55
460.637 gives 12.07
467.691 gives 12.76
